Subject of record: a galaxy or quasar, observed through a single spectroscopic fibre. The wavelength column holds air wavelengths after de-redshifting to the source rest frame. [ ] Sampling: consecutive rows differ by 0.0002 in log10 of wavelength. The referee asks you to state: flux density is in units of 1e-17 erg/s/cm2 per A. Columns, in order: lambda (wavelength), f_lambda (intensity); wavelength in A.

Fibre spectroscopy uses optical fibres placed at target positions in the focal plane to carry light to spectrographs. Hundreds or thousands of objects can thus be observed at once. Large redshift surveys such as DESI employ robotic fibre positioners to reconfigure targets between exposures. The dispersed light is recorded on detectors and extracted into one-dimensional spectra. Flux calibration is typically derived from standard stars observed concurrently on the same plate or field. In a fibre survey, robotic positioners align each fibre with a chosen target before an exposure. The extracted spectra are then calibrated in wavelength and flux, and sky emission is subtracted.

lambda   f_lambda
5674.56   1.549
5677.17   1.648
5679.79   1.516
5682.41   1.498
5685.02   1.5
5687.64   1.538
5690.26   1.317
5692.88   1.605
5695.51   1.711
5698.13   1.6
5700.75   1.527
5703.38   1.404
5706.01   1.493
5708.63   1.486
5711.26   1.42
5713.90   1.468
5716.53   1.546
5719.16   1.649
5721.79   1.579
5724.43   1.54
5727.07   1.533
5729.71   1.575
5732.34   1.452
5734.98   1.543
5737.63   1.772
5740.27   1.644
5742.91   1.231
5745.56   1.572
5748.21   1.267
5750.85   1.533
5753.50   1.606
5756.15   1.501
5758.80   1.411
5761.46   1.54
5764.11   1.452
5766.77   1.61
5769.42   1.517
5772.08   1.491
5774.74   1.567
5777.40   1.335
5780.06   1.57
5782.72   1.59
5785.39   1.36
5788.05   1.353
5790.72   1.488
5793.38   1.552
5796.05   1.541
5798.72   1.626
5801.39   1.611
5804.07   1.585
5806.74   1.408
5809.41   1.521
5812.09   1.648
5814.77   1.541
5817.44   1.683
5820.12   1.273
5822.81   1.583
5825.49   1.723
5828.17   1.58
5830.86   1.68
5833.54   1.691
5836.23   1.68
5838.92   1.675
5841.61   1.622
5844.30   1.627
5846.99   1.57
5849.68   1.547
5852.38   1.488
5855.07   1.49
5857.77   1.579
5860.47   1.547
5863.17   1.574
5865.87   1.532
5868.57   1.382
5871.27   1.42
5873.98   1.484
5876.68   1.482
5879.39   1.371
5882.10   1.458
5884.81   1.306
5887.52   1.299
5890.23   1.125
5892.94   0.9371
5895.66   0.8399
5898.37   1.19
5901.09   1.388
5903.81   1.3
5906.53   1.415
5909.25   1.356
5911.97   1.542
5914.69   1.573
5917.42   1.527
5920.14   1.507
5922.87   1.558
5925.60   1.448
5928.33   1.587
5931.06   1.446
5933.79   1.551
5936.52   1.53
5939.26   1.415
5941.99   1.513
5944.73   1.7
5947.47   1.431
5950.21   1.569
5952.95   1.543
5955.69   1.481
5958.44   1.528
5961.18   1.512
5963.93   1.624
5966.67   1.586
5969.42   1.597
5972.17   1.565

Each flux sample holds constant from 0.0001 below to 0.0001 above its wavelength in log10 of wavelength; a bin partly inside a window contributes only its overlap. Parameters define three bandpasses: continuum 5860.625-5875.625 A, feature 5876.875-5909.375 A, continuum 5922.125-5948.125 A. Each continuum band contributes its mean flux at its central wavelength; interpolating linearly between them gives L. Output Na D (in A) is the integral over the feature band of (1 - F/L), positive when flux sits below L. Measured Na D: 5.3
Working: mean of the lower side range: 1.48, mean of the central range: 1.25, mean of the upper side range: 1.52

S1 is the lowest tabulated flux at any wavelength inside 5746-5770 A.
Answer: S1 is 1.267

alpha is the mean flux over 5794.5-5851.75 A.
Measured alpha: 1.59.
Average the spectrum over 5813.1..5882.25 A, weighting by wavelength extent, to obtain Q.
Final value 1.55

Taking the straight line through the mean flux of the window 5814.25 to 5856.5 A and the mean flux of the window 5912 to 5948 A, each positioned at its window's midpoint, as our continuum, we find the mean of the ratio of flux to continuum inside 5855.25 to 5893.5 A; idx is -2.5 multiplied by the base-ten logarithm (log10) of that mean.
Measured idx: 0.12 mag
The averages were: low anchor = 1.59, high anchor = 1.52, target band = 1.4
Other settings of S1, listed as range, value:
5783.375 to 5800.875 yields 1.353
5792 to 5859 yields 1.273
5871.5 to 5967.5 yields 0.8399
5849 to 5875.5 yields 1.382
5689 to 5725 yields 1.317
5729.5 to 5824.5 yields 1.231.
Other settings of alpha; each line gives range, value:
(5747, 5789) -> 1.48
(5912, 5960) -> 1.52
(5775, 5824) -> 1.52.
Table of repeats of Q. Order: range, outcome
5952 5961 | 1.52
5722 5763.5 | 1.52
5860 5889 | 1.44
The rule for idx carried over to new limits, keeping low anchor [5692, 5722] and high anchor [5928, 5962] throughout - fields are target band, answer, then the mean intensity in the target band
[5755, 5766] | 0.038 mag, 1.48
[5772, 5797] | 0.035 mag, 1.48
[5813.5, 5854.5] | -0.046 mag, 1.6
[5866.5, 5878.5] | 0.060 mag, 1.44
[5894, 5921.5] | 0.124 mag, 1.36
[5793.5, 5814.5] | -0.020 mag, 1.56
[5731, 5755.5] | 0.016 mag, 1.51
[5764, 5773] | 0.005 mag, 1.53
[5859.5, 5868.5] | 0.000 mag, 1.53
